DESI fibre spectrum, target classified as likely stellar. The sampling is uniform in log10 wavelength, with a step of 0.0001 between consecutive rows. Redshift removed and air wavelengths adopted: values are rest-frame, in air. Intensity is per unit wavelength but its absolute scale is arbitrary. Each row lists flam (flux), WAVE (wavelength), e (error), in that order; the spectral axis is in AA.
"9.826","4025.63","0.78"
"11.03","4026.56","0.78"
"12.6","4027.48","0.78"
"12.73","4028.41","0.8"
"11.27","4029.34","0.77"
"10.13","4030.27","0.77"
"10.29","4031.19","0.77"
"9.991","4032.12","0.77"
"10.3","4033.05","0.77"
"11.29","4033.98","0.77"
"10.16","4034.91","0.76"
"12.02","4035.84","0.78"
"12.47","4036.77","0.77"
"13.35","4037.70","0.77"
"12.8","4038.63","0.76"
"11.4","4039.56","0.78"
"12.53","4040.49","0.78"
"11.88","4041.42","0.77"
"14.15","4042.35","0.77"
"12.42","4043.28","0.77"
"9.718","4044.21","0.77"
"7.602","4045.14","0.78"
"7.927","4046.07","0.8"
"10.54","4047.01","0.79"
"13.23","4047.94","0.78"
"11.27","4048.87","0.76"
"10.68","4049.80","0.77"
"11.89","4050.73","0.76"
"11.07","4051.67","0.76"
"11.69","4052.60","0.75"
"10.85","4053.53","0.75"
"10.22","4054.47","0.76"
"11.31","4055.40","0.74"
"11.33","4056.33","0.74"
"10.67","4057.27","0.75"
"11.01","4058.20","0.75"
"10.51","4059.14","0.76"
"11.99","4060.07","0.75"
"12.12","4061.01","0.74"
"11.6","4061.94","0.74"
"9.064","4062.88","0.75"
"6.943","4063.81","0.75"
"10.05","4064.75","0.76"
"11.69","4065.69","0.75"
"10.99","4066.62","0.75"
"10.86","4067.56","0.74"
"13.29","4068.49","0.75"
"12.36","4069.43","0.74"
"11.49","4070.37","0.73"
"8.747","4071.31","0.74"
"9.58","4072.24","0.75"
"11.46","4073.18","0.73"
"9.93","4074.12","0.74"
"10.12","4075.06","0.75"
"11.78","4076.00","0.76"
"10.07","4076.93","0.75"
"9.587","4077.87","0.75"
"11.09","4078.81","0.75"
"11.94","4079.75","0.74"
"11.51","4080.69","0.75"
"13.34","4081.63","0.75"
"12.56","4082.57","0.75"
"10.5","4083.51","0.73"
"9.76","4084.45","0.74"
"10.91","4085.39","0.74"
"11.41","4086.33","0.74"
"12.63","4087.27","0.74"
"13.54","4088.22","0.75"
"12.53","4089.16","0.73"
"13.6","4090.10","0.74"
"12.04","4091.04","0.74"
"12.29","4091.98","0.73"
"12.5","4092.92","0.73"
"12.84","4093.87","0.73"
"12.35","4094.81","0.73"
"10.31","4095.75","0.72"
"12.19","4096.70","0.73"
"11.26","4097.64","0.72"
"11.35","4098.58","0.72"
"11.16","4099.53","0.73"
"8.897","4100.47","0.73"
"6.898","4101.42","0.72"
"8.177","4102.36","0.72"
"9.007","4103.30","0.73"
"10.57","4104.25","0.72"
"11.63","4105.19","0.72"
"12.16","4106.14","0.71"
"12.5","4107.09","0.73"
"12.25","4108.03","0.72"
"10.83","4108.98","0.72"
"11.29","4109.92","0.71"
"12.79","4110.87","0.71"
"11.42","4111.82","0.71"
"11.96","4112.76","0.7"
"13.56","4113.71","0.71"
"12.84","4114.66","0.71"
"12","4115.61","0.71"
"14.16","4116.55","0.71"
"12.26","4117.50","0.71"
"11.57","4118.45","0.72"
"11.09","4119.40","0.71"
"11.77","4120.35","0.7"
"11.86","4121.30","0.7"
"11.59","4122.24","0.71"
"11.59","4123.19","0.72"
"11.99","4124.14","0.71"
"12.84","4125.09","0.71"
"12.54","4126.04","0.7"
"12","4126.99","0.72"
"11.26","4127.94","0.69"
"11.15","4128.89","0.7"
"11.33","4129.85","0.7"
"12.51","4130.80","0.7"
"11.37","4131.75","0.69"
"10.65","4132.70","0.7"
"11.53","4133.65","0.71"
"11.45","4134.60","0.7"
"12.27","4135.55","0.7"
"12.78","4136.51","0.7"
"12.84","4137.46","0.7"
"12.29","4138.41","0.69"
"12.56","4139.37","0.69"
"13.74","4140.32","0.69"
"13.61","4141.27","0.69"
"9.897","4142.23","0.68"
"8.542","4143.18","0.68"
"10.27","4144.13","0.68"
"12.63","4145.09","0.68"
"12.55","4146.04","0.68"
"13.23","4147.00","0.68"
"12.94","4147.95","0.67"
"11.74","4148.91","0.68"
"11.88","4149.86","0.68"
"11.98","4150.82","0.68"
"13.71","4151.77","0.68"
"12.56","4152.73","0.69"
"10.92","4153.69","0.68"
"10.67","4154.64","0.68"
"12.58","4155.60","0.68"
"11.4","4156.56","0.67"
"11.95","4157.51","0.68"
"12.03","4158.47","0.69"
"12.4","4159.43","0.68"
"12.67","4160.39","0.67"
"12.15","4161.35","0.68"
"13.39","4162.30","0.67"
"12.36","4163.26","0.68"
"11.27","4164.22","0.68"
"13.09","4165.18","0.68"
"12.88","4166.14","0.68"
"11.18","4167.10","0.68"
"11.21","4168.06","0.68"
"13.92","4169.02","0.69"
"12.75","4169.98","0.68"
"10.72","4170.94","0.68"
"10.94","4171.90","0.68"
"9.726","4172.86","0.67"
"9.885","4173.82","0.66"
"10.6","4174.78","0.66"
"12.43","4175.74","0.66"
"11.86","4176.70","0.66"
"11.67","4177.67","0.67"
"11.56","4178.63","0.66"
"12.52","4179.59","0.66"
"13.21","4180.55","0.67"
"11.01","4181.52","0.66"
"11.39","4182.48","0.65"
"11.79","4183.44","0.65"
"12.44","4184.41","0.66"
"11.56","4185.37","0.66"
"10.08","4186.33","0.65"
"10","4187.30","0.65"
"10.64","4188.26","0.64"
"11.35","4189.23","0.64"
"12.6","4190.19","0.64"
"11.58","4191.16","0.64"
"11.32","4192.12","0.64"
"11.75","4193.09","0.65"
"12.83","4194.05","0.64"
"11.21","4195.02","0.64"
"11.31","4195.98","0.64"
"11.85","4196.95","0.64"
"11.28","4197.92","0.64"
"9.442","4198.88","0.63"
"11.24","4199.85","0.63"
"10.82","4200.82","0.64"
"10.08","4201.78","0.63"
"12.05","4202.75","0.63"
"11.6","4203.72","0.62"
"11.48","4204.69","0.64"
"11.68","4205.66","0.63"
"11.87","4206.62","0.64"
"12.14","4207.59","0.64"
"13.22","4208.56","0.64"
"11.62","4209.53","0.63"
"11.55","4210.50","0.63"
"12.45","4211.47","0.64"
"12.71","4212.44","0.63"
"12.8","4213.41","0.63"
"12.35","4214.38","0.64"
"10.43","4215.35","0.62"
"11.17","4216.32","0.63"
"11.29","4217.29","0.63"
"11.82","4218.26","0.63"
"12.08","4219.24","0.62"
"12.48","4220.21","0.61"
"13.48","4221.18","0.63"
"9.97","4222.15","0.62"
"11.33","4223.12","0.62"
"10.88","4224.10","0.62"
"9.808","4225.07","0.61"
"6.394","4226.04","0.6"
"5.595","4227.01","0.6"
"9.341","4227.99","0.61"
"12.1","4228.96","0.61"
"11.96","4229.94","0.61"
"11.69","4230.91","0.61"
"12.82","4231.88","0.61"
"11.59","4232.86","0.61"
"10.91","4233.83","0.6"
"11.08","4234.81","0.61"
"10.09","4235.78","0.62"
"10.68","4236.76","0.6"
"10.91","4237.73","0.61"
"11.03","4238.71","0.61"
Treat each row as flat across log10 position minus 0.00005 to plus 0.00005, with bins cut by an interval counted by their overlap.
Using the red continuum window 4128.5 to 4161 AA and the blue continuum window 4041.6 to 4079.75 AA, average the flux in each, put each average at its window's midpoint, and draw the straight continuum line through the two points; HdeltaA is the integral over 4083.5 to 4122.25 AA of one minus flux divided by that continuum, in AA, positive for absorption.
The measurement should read -0.6 AA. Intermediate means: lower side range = 10.8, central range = 11.6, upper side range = 12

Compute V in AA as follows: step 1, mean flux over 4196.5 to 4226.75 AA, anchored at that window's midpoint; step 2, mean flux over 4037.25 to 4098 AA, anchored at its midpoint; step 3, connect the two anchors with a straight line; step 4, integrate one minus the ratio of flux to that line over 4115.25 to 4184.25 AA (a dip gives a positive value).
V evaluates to -3.6 AA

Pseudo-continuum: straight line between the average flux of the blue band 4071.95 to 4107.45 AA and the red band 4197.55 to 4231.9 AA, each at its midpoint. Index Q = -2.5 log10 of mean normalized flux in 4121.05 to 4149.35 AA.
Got -0.07 mag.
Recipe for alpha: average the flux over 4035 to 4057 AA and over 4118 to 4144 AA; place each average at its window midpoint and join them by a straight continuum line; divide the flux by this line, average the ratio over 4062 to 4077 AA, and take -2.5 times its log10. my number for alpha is 0.09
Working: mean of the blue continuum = 11.4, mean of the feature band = 10.6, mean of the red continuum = 11.8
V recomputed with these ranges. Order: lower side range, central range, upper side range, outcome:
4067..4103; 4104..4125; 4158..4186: -1.05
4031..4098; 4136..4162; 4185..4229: -1.99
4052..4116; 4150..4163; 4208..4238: -1.13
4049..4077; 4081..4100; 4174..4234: -1.71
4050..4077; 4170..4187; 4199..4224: 0.17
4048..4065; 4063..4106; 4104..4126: 1.40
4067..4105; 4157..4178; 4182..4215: -0.73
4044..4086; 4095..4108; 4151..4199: 0.65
